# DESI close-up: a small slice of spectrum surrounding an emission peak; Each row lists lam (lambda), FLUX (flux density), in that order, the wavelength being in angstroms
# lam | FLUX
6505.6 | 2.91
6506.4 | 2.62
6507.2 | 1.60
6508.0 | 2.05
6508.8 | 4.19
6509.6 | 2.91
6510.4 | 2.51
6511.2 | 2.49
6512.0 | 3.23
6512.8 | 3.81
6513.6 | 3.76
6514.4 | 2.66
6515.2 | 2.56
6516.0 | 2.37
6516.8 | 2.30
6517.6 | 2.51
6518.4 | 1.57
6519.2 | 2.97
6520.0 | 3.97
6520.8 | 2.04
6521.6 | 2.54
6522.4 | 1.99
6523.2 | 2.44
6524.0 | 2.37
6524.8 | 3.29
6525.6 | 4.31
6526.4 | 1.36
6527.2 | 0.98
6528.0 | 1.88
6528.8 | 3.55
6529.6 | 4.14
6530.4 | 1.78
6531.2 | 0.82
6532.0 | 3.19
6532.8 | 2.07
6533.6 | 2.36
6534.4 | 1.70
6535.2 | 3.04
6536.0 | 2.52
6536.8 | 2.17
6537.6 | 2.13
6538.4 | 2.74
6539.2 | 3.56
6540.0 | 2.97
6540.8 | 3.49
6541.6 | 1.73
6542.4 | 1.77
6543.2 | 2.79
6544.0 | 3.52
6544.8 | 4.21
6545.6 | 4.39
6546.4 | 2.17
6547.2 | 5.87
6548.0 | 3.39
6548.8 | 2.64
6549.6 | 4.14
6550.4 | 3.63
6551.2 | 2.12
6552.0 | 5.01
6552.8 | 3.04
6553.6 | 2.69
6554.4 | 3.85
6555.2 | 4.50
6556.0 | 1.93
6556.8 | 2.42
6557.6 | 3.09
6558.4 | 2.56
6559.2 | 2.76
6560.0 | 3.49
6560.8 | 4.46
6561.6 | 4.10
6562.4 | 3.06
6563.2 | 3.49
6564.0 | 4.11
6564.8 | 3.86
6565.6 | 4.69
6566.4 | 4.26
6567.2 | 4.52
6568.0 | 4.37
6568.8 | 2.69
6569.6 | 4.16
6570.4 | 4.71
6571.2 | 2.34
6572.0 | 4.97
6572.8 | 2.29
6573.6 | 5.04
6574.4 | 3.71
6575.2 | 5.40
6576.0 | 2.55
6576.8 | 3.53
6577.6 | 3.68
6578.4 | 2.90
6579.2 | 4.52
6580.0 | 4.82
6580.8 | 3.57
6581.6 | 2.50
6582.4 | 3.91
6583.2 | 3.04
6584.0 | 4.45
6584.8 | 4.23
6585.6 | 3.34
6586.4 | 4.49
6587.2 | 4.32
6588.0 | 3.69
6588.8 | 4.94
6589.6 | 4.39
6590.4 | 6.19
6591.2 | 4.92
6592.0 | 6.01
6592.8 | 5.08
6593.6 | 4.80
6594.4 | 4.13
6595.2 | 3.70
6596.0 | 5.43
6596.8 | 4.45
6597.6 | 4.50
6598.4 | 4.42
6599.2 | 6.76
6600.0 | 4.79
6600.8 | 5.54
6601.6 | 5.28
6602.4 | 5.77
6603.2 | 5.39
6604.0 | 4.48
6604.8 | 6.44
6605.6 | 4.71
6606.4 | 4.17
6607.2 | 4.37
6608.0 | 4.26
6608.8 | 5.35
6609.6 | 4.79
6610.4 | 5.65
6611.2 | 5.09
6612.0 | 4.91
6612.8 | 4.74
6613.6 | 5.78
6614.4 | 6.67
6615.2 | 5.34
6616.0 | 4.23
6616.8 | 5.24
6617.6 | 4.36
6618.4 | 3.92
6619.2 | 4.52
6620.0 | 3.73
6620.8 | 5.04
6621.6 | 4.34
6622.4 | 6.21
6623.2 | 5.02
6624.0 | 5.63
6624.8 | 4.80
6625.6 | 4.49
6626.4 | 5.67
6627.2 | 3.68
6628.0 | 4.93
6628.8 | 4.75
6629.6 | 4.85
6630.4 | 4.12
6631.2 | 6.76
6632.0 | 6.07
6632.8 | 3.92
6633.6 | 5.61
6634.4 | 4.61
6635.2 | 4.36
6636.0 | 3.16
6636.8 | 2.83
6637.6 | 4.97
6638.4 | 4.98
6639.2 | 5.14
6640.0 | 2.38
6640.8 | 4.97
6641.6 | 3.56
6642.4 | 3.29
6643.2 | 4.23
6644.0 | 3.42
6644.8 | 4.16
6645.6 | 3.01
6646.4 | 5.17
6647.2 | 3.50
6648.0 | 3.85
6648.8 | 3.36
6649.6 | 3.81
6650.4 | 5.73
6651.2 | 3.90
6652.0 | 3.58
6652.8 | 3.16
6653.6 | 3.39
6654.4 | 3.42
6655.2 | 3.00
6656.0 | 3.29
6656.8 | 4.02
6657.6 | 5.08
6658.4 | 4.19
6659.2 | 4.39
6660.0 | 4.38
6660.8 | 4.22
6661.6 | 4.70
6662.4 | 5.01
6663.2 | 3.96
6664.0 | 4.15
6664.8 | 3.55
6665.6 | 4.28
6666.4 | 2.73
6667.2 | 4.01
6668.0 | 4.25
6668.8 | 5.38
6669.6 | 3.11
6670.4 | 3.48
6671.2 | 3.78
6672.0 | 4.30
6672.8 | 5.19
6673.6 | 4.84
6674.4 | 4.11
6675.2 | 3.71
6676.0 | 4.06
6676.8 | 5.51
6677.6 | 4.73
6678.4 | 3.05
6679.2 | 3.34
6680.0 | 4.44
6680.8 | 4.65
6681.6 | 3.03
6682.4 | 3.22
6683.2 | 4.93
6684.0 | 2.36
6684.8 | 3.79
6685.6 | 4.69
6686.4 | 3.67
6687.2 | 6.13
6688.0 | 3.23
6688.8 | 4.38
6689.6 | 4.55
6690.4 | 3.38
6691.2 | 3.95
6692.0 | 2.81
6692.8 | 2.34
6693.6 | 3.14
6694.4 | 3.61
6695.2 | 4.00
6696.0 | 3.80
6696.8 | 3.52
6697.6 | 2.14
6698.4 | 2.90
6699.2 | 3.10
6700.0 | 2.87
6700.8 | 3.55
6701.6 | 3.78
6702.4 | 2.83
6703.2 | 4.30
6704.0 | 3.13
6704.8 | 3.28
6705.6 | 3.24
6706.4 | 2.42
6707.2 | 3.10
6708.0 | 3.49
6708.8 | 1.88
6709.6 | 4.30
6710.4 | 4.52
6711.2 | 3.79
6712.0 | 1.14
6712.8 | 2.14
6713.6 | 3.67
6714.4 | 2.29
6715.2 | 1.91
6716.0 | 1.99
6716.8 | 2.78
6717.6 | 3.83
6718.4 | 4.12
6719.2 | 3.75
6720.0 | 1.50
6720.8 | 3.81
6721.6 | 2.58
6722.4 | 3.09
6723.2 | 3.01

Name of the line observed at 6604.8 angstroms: Mg II 2798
